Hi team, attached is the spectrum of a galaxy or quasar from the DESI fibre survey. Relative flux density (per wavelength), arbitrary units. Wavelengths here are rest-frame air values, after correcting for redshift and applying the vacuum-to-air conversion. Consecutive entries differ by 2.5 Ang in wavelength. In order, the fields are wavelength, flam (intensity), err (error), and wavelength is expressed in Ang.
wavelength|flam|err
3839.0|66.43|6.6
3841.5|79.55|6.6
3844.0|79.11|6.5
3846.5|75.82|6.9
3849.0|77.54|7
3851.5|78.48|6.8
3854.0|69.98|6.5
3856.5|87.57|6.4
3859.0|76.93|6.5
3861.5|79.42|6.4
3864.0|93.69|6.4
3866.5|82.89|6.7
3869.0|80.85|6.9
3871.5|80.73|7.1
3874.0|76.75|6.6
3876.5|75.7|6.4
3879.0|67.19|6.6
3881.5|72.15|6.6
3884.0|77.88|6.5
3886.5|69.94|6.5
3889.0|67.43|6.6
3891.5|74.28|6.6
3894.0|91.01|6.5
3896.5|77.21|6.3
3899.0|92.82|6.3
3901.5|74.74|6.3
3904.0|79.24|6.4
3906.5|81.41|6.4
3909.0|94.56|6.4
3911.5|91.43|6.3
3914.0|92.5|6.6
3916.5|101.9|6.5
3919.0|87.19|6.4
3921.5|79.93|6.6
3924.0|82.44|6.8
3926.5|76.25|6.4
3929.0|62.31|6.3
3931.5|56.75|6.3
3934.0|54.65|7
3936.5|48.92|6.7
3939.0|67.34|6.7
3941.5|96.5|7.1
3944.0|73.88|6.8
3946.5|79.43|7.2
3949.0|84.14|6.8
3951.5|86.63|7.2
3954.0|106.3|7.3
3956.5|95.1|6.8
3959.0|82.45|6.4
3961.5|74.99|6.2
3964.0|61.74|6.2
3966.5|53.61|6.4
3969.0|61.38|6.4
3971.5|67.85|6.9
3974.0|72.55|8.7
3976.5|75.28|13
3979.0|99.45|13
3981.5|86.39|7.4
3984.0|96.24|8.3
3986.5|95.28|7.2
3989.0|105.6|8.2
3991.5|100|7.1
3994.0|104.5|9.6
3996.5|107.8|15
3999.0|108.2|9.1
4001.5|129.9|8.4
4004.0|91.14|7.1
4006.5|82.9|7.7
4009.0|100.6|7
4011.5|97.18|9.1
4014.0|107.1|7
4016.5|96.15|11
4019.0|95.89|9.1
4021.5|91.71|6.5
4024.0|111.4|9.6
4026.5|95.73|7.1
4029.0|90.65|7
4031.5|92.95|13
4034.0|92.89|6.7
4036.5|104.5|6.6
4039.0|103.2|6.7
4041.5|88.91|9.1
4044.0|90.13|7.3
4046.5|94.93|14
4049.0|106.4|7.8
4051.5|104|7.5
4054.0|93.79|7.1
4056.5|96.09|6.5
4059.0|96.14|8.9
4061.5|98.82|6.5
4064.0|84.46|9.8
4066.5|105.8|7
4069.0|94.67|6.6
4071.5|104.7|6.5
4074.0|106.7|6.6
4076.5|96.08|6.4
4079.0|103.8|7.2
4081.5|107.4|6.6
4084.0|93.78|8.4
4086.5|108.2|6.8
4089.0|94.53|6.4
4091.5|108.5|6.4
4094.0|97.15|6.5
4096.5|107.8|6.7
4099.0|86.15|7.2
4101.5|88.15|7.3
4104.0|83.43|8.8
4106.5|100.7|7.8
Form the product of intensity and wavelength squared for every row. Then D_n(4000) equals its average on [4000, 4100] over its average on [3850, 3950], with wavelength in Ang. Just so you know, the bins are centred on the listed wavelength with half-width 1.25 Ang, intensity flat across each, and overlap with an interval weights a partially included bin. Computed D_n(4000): 1.36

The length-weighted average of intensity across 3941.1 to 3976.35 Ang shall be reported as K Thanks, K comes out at 77.8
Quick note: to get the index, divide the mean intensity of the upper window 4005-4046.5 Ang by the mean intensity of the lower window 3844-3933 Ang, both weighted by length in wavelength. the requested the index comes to 1.2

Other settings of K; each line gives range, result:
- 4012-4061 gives 97.5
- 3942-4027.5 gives 90.6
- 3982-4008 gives 102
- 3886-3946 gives 78.2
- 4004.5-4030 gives 96.8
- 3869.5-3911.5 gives 78.8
